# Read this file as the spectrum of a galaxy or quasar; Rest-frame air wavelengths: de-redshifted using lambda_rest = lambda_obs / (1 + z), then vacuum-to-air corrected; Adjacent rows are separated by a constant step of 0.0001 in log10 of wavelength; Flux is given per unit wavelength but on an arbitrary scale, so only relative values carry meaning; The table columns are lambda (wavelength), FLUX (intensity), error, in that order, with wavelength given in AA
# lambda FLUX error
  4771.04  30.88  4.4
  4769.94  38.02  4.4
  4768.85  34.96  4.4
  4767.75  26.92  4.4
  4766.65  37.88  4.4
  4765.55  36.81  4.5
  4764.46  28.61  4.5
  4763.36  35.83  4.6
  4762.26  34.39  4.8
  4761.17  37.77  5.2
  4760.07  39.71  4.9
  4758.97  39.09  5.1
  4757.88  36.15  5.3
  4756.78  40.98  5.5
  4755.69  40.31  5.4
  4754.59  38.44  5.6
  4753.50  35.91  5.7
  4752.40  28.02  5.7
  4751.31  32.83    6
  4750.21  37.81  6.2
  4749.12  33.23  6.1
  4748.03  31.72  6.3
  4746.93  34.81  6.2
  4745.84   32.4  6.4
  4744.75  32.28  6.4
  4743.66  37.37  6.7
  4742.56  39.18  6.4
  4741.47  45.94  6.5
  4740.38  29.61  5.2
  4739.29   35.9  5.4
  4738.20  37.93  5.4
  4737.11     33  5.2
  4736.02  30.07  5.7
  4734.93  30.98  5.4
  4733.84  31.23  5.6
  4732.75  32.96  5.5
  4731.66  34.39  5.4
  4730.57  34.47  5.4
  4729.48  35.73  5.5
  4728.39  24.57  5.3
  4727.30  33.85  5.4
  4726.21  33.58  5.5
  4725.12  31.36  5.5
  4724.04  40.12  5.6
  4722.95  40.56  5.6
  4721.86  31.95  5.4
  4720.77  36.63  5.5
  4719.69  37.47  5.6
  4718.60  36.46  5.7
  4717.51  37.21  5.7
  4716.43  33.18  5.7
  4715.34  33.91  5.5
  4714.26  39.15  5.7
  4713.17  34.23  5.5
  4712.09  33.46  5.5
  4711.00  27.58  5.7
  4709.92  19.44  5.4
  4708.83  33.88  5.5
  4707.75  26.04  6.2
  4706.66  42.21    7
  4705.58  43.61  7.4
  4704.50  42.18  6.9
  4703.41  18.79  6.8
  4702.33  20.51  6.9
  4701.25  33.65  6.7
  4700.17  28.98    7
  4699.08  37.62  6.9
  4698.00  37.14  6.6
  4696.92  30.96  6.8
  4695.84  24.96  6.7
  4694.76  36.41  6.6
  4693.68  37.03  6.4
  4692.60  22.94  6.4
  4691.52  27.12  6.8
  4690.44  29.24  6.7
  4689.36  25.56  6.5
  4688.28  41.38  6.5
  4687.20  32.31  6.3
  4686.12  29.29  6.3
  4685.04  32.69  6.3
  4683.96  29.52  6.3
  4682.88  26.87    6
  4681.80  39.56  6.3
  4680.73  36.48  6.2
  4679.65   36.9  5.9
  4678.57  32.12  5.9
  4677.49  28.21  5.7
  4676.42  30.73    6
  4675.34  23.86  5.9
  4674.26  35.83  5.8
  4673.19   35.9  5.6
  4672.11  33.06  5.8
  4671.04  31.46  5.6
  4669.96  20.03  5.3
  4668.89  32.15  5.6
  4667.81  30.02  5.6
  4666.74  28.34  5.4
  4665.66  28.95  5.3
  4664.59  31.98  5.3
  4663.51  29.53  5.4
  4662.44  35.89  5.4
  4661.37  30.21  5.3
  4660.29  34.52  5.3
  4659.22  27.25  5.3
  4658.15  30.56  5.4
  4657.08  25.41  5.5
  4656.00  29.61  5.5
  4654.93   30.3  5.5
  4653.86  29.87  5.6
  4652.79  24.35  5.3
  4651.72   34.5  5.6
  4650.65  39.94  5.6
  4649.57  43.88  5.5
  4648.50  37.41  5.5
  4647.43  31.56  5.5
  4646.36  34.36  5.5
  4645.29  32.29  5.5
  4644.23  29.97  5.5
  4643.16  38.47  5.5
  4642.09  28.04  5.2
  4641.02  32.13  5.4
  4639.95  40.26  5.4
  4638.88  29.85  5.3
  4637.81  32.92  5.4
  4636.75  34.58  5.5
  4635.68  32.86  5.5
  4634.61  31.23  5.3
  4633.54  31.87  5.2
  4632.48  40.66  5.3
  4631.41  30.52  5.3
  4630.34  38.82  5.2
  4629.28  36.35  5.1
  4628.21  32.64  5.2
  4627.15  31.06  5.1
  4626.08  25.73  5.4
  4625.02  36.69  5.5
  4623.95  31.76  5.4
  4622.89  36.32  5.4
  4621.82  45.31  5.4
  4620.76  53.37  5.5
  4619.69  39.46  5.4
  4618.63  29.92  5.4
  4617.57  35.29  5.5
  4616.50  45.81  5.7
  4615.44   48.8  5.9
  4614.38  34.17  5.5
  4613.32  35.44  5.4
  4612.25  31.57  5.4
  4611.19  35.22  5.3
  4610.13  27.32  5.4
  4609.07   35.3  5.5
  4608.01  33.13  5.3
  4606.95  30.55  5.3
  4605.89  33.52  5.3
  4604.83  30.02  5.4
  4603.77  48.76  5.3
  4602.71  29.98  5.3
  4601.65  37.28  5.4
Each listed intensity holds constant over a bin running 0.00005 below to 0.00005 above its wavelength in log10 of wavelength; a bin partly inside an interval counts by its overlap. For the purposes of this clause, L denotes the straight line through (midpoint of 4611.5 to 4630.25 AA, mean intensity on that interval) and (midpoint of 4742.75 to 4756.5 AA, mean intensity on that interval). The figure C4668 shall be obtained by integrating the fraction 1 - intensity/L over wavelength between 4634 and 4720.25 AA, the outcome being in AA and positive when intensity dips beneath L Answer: 9.4 AA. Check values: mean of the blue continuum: 37.1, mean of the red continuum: 34.8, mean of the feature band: 32.1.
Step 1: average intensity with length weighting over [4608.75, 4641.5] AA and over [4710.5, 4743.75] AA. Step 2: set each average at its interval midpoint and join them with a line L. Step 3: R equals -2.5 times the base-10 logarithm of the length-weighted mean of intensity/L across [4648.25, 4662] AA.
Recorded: 0.11 mag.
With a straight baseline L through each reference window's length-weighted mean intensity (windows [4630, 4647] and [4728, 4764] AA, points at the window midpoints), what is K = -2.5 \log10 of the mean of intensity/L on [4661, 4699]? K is 0.09 mag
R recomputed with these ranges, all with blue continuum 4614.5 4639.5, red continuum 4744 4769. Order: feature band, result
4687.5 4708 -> 0.11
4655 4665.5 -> 0.18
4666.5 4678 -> 0.19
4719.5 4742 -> 0.03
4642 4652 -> 0.02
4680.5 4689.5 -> 0.09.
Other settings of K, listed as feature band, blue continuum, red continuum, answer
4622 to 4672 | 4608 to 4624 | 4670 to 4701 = 0.09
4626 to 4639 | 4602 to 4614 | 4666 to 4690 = -0.01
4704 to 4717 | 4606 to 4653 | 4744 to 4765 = 0.04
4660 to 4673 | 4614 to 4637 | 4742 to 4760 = 0.19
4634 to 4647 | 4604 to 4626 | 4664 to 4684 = 0.04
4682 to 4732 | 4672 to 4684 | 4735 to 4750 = 0.03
